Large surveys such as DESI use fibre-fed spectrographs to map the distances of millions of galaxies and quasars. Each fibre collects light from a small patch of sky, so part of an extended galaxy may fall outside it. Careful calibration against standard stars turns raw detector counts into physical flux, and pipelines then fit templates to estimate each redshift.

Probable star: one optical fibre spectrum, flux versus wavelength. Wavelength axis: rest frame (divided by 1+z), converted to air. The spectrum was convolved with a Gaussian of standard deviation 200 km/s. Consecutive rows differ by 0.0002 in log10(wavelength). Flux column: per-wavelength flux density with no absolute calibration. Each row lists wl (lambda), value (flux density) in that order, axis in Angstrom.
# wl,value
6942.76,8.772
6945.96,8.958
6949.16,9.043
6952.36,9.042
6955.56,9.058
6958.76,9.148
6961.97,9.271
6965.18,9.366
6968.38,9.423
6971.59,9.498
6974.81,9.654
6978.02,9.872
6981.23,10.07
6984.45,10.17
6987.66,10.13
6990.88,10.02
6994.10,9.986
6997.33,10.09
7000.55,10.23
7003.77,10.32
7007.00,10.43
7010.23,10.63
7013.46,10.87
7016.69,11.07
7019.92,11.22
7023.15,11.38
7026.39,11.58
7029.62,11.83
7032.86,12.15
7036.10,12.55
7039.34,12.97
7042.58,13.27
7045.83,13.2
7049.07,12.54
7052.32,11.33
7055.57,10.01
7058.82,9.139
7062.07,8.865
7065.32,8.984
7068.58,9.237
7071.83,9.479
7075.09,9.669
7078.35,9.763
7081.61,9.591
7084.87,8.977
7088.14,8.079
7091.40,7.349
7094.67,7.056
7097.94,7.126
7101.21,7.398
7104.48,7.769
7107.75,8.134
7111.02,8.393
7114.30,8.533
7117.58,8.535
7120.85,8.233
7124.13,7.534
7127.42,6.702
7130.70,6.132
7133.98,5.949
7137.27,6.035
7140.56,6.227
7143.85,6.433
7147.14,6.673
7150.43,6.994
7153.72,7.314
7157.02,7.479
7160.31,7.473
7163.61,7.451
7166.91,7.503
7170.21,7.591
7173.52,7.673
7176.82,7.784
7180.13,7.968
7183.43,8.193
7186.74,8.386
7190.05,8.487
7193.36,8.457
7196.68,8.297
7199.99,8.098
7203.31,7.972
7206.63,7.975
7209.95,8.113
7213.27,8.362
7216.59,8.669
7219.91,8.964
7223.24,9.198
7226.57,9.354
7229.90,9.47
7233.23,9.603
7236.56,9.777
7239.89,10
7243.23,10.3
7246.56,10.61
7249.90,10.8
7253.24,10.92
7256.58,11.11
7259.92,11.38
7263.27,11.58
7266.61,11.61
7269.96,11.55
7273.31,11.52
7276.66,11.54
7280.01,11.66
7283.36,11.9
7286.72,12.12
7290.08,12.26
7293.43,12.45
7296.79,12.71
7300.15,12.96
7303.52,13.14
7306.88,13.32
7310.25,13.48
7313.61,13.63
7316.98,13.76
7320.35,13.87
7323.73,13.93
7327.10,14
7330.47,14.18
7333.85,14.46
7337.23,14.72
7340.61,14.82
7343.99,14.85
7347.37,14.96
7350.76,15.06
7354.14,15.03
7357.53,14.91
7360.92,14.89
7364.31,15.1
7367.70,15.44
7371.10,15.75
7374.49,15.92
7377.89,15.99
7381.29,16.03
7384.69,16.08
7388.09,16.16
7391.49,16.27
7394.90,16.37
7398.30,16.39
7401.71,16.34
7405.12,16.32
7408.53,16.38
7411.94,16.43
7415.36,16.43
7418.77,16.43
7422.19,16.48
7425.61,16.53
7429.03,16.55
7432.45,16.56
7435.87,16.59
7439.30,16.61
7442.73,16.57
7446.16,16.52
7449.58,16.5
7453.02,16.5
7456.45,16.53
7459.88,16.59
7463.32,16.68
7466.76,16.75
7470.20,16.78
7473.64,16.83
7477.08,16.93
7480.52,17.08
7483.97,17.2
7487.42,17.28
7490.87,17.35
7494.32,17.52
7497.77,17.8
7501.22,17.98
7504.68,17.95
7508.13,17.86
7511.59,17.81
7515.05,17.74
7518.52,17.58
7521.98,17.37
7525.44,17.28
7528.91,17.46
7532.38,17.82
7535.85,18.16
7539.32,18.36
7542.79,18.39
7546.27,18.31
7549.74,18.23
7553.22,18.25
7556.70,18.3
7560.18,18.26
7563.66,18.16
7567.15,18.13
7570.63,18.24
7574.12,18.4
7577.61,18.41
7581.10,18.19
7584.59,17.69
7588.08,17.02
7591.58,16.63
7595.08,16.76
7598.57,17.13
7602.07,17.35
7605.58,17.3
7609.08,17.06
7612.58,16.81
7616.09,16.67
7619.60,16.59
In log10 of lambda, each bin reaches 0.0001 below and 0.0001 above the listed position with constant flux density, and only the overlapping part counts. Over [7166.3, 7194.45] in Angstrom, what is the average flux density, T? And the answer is 8.02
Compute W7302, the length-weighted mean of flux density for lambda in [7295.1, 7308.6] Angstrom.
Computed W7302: 13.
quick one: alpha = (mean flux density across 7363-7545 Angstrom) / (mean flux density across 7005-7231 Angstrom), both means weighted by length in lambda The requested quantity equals 1.90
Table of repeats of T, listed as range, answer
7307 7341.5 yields 14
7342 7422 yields 15.8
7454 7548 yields 17.5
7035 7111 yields 9.62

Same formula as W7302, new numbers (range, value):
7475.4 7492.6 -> 17.2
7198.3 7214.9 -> 8.1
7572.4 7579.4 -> 18.4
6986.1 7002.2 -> 10.1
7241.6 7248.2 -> 10.5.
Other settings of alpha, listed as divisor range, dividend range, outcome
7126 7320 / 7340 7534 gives 1.73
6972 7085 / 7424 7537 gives 1.61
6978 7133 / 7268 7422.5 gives 1.49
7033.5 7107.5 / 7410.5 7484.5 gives 1.71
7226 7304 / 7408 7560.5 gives 1.53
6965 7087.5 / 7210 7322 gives 1.07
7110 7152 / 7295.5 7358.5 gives 1.99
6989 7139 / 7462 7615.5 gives 1.84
